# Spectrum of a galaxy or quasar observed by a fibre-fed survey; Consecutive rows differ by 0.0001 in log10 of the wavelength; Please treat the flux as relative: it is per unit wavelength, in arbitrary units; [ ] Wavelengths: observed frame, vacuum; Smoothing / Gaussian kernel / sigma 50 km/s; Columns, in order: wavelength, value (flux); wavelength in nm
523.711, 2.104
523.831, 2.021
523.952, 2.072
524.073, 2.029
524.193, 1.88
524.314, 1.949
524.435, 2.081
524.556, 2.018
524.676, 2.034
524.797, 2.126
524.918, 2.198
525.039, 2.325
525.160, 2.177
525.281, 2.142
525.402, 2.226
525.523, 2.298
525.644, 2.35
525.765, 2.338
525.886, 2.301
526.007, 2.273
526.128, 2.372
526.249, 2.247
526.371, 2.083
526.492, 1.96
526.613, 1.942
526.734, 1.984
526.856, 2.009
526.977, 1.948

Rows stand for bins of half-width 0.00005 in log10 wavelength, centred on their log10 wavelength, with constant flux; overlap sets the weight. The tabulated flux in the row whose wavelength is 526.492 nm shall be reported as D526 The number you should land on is 1.96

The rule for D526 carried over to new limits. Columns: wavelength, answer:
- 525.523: 2.298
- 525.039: 2.325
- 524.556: 2.018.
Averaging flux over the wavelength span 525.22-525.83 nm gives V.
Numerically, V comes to 2.27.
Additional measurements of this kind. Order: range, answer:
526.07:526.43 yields 2.23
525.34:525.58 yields 2.26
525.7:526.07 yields 2.31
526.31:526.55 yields 2.02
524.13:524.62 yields 1.99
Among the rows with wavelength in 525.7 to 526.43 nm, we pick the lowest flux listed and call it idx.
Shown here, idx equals 2.083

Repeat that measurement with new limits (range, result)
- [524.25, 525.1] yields 1.949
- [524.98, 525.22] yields 2.177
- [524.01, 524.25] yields 1.88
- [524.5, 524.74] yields 2.018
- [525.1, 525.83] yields 2.142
